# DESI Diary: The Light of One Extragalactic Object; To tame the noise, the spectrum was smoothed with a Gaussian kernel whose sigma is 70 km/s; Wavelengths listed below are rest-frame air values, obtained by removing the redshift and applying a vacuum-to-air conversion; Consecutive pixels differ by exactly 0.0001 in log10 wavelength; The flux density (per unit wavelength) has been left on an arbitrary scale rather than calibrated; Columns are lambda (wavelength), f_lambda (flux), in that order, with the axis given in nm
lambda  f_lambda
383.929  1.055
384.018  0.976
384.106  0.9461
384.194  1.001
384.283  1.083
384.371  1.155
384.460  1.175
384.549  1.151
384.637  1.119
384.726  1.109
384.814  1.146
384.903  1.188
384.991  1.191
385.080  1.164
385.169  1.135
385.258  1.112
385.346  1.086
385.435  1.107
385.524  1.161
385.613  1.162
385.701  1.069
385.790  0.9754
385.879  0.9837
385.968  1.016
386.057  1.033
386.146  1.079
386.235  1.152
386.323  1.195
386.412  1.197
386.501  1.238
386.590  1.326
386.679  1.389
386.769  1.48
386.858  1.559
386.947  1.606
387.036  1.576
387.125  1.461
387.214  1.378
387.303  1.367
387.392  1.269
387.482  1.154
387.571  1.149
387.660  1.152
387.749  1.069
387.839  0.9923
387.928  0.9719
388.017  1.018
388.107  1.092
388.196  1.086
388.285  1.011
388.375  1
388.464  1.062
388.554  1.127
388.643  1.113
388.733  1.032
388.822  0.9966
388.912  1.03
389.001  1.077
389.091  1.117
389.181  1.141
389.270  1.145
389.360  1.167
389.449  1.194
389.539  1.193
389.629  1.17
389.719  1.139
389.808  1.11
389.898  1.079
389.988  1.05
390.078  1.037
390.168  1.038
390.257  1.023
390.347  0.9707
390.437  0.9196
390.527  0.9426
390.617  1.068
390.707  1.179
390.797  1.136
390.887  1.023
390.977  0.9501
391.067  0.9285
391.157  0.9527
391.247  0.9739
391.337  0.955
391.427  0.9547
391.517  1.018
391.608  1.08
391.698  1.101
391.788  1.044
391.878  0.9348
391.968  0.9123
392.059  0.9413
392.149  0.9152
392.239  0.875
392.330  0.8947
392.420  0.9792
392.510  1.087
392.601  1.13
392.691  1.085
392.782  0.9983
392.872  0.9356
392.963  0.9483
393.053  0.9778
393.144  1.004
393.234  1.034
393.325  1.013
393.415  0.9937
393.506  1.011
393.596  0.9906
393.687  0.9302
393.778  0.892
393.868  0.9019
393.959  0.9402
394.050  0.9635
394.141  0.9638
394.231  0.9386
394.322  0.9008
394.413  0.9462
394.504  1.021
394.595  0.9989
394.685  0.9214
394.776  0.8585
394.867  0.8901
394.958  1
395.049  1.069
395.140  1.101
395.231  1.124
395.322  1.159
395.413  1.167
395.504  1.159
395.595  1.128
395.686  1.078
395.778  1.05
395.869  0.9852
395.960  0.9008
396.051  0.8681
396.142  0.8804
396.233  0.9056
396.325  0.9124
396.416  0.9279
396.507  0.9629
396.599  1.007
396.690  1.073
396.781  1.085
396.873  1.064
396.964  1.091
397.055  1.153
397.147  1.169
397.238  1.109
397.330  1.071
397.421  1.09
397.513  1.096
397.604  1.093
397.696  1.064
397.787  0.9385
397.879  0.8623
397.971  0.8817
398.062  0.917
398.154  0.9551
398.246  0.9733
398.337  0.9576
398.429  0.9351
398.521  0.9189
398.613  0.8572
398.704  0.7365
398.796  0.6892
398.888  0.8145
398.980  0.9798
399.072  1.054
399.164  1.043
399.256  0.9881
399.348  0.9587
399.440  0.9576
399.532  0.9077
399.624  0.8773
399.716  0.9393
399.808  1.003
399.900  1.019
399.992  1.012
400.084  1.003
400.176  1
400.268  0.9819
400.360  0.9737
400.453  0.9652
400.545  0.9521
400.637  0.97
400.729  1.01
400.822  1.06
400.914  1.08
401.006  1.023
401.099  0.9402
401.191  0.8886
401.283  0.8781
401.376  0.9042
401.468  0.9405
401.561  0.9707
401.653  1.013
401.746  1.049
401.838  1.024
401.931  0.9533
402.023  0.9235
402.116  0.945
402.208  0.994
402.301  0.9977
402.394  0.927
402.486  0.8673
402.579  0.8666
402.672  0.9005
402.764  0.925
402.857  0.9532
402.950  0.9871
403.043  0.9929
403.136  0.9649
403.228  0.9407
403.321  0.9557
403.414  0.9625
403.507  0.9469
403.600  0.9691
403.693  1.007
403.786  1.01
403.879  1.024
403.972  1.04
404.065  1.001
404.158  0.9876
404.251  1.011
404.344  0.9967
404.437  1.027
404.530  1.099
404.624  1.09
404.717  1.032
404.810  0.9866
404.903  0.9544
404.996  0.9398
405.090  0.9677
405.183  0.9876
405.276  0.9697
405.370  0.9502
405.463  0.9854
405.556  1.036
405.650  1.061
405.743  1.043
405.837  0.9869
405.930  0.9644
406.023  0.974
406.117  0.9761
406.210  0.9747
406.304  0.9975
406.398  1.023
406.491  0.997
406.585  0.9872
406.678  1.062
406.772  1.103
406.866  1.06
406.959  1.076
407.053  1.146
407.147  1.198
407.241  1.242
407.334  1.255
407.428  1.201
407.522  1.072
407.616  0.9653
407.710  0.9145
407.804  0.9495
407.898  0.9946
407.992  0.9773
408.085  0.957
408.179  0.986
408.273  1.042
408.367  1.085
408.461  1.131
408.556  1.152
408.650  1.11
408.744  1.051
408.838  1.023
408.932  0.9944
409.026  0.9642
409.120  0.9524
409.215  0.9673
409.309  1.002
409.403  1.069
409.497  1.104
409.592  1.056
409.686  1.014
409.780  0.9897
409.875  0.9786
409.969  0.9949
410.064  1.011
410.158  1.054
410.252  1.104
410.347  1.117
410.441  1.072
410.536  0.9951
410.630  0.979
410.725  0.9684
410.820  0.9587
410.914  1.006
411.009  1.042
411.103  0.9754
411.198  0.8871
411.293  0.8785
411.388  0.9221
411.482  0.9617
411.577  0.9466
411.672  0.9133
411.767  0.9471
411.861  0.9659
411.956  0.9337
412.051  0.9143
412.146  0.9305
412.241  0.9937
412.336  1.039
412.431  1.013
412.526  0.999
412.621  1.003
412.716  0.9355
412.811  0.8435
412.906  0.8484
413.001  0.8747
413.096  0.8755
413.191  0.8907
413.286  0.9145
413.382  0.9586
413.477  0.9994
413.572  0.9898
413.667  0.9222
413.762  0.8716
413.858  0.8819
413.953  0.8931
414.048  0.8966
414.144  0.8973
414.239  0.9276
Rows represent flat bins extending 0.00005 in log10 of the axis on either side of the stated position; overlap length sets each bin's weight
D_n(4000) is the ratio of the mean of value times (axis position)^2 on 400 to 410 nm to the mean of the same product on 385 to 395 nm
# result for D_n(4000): 1.01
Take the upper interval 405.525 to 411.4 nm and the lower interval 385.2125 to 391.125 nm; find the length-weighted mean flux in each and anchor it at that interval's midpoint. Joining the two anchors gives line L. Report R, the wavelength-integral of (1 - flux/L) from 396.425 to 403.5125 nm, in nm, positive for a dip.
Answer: 0.66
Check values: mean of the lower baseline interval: 1.13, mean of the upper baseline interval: 1.03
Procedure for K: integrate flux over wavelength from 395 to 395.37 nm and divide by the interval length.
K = 1.11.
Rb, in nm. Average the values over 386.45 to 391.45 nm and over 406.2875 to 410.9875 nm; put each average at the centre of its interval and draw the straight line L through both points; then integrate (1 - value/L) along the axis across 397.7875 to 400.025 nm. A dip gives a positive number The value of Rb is 0.33 nm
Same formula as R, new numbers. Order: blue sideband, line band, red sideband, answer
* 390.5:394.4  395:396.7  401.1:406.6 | -0.07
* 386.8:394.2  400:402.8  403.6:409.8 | 0.21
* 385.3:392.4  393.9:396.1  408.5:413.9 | 0.13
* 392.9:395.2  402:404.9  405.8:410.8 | 0.10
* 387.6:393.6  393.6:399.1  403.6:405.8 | 0.21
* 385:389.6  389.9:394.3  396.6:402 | 0.40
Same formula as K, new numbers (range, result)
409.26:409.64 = 1.06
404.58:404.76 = 1.06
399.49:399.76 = 0.908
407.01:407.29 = 1.2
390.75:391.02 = 1.04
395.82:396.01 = 0.946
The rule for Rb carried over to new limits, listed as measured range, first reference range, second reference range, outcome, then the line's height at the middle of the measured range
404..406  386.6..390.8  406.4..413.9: 0.07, 1.04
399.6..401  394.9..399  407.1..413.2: 0.01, 1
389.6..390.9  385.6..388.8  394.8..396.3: 0.08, 1.12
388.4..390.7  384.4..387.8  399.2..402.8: 0.14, 1.15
